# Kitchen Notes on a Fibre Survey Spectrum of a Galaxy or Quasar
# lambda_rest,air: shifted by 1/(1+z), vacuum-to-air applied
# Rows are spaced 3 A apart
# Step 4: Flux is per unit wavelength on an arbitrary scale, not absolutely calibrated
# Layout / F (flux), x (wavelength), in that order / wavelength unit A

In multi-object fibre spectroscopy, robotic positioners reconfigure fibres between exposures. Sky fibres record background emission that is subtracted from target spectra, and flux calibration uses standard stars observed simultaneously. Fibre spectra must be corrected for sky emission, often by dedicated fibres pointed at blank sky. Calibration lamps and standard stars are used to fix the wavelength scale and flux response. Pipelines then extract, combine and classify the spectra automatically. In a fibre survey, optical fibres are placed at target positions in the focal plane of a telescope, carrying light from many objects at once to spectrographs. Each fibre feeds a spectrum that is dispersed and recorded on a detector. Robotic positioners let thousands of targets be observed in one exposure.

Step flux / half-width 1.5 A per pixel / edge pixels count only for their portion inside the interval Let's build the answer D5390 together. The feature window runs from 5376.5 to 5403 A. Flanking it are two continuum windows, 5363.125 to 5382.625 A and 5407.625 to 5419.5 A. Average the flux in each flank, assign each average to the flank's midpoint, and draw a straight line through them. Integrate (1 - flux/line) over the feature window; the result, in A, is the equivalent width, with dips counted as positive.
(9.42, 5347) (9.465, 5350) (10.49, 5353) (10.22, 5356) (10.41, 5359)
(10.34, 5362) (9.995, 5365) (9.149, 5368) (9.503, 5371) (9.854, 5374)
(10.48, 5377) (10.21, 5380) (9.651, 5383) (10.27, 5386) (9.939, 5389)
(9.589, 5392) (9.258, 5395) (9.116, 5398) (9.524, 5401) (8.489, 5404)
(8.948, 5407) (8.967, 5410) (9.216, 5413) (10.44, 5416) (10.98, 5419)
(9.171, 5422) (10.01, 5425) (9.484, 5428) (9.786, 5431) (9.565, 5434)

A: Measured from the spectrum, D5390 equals 0.22 A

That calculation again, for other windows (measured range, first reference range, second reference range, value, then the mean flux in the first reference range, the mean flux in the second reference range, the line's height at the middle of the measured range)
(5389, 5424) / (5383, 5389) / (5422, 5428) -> 1.4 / 10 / 9.67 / 9.84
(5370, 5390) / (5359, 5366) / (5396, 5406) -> -0.6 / 10.2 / 9.05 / 9.69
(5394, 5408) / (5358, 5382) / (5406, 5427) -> 1.0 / 9.98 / 9.69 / 9.78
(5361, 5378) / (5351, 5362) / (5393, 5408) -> 0.2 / 10.3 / 9.09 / 9.96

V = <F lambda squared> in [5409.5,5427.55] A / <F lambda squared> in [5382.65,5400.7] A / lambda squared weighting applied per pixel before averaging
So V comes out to 1.03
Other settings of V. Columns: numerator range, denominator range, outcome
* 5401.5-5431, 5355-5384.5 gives 0.97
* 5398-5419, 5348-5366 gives 0.94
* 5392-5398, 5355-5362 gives 0.91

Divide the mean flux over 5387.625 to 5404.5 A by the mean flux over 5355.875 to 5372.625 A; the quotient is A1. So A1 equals 0.9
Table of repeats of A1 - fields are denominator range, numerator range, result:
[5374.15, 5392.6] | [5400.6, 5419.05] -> 0.94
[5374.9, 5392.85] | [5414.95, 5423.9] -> 1.01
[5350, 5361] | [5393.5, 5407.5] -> 0.89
